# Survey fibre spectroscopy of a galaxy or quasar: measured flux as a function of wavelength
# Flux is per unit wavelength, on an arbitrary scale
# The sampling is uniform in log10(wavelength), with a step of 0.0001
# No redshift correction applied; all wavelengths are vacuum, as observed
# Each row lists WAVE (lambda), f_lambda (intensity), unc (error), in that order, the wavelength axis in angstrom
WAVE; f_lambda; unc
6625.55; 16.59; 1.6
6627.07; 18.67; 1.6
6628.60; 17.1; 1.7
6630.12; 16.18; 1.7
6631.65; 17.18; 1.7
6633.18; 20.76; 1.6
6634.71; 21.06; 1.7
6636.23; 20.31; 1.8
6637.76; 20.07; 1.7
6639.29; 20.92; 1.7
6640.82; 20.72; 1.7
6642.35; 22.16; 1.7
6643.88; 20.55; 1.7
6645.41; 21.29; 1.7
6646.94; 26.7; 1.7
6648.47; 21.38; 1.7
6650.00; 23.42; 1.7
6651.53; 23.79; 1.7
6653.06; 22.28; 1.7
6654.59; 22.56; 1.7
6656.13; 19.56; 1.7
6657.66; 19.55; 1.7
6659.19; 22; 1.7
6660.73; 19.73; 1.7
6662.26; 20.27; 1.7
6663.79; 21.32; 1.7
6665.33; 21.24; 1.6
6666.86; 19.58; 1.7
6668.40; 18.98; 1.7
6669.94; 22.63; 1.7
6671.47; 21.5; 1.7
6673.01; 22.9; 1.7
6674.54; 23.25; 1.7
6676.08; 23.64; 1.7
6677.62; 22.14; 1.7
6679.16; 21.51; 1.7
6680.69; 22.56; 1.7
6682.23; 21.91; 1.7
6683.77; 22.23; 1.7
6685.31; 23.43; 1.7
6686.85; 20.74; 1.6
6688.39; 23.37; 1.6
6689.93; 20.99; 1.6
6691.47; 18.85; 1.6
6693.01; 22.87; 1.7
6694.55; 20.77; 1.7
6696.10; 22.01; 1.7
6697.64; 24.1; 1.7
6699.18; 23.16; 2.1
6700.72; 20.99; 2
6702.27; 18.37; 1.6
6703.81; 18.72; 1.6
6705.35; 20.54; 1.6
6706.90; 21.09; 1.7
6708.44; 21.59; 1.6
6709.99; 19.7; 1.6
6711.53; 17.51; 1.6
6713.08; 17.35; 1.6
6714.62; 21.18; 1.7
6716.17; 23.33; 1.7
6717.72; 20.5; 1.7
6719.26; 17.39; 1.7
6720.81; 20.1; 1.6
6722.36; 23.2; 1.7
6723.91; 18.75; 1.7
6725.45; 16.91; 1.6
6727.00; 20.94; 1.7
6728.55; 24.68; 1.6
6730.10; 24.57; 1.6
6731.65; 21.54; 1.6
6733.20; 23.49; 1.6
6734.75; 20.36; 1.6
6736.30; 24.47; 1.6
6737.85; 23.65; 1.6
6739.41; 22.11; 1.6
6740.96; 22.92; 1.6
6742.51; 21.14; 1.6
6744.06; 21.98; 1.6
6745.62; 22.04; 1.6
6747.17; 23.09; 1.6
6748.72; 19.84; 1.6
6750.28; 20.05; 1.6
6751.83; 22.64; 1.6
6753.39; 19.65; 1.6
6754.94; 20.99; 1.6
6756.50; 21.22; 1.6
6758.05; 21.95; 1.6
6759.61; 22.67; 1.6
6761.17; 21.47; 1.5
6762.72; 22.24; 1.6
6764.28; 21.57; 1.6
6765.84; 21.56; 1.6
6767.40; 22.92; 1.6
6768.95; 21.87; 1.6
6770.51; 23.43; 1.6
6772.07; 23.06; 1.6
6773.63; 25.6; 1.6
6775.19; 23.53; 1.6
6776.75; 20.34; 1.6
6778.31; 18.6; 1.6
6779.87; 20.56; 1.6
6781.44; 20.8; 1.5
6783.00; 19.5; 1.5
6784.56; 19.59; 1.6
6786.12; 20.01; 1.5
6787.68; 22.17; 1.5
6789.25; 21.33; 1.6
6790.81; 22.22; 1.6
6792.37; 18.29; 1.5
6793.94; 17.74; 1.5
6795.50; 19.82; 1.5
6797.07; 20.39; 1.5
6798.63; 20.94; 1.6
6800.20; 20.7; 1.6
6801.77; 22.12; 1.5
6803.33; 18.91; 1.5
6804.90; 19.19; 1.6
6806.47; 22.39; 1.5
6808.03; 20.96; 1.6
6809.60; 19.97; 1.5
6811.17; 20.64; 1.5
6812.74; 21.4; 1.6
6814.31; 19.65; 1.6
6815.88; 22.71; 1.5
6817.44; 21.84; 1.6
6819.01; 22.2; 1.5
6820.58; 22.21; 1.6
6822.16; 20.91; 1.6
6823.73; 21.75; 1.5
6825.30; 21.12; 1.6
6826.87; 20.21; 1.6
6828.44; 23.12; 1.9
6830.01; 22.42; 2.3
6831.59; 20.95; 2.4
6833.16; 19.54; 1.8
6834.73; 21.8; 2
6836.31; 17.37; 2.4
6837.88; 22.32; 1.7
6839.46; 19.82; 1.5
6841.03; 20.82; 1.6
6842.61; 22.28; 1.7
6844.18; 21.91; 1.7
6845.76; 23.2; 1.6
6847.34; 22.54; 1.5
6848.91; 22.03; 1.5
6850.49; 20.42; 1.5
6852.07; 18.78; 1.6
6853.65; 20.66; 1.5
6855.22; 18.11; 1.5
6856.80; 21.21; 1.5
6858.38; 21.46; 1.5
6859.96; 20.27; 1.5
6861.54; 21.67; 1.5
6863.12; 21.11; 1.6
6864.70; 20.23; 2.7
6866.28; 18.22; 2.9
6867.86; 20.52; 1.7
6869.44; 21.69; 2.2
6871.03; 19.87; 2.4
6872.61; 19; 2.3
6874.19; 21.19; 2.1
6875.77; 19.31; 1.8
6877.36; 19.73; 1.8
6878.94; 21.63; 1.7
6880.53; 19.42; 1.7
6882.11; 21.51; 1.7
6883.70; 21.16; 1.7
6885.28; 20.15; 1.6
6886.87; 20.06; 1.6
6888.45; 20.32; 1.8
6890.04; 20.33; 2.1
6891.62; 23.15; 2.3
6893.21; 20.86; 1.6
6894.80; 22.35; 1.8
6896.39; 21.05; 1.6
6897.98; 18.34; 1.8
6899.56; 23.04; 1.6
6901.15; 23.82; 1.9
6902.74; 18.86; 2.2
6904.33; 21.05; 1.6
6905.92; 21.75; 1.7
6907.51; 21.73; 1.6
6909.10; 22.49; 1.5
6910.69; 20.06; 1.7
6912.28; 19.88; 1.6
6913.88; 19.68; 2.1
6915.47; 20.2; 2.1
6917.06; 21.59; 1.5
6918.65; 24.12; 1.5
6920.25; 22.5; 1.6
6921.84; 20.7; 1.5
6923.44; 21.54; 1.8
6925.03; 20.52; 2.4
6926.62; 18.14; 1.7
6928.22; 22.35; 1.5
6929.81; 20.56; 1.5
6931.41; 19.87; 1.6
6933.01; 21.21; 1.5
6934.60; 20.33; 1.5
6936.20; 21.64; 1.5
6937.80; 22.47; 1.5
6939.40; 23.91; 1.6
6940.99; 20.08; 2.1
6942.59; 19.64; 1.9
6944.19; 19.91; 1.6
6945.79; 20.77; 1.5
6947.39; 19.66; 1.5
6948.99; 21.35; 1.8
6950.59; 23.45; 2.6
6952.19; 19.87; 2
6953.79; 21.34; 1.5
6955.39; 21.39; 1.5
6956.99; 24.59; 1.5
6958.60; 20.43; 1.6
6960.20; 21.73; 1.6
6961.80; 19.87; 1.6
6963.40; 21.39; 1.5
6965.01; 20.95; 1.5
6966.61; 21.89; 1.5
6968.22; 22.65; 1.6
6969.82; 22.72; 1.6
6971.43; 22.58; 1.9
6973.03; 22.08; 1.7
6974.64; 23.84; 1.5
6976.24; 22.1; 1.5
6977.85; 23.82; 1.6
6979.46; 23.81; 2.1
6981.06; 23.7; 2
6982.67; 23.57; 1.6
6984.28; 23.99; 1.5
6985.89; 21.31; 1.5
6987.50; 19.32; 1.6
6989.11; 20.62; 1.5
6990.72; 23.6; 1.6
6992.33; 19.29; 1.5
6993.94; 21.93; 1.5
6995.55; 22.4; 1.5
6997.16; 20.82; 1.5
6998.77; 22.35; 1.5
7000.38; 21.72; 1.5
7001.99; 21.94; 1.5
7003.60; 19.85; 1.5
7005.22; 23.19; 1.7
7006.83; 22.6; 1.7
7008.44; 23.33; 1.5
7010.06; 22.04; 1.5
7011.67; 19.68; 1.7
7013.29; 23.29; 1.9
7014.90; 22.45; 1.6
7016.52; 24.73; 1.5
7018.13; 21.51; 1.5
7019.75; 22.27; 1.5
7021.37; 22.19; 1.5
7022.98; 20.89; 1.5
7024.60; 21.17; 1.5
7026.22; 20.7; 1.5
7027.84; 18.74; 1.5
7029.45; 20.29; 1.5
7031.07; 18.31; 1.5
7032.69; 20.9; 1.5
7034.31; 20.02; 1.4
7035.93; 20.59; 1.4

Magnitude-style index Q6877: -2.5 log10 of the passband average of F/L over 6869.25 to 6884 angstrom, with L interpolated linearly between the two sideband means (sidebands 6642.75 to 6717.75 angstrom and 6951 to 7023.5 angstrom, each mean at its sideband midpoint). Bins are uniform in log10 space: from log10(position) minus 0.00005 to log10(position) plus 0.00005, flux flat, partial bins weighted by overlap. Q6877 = 0.075 mag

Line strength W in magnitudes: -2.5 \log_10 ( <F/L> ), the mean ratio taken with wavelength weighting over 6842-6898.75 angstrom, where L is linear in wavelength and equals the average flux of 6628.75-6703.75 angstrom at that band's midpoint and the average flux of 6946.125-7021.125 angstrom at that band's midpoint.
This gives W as 0.05 mag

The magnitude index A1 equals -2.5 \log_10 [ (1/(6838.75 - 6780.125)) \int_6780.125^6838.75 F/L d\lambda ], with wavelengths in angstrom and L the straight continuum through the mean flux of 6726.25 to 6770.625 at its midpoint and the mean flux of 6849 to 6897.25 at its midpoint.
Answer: 0.03 mag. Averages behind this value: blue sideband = 22.1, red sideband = 20.5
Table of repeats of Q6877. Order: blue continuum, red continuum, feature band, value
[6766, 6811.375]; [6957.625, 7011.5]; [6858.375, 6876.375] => 0.054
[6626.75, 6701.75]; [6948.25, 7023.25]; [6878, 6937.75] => 0.043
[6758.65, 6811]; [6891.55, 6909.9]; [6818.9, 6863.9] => 0.010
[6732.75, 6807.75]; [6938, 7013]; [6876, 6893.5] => 0.047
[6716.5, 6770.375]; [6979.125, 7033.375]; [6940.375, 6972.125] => 0.019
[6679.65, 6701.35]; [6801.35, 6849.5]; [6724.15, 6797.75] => 0.005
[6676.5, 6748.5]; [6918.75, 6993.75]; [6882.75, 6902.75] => 0.022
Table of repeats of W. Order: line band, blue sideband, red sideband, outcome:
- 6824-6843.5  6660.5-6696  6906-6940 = 0.02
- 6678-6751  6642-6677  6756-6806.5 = 0.01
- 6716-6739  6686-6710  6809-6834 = -0.02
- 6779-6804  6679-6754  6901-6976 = 0.05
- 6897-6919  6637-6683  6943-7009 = 0.04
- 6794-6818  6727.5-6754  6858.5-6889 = 0.03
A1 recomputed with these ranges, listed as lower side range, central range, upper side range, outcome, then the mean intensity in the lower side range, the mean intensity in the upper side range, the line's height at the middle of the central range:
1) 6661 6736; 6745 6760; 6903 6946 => -0.01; 21.2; 21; 21.2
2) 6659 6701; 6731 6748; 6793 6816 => -0.07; 21.7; 20.4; 21.1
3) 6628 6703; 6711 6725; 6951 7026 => 0.08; 21.3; 22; 21.4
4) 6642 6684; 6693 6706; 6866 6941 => 0.02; 21.8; 20.9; 21.7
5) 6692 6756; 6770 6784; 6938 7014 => -0.01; 21.2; 21.8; 21.3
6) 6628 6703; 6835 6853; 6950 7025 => 0.03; 21.3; 22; 21.7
